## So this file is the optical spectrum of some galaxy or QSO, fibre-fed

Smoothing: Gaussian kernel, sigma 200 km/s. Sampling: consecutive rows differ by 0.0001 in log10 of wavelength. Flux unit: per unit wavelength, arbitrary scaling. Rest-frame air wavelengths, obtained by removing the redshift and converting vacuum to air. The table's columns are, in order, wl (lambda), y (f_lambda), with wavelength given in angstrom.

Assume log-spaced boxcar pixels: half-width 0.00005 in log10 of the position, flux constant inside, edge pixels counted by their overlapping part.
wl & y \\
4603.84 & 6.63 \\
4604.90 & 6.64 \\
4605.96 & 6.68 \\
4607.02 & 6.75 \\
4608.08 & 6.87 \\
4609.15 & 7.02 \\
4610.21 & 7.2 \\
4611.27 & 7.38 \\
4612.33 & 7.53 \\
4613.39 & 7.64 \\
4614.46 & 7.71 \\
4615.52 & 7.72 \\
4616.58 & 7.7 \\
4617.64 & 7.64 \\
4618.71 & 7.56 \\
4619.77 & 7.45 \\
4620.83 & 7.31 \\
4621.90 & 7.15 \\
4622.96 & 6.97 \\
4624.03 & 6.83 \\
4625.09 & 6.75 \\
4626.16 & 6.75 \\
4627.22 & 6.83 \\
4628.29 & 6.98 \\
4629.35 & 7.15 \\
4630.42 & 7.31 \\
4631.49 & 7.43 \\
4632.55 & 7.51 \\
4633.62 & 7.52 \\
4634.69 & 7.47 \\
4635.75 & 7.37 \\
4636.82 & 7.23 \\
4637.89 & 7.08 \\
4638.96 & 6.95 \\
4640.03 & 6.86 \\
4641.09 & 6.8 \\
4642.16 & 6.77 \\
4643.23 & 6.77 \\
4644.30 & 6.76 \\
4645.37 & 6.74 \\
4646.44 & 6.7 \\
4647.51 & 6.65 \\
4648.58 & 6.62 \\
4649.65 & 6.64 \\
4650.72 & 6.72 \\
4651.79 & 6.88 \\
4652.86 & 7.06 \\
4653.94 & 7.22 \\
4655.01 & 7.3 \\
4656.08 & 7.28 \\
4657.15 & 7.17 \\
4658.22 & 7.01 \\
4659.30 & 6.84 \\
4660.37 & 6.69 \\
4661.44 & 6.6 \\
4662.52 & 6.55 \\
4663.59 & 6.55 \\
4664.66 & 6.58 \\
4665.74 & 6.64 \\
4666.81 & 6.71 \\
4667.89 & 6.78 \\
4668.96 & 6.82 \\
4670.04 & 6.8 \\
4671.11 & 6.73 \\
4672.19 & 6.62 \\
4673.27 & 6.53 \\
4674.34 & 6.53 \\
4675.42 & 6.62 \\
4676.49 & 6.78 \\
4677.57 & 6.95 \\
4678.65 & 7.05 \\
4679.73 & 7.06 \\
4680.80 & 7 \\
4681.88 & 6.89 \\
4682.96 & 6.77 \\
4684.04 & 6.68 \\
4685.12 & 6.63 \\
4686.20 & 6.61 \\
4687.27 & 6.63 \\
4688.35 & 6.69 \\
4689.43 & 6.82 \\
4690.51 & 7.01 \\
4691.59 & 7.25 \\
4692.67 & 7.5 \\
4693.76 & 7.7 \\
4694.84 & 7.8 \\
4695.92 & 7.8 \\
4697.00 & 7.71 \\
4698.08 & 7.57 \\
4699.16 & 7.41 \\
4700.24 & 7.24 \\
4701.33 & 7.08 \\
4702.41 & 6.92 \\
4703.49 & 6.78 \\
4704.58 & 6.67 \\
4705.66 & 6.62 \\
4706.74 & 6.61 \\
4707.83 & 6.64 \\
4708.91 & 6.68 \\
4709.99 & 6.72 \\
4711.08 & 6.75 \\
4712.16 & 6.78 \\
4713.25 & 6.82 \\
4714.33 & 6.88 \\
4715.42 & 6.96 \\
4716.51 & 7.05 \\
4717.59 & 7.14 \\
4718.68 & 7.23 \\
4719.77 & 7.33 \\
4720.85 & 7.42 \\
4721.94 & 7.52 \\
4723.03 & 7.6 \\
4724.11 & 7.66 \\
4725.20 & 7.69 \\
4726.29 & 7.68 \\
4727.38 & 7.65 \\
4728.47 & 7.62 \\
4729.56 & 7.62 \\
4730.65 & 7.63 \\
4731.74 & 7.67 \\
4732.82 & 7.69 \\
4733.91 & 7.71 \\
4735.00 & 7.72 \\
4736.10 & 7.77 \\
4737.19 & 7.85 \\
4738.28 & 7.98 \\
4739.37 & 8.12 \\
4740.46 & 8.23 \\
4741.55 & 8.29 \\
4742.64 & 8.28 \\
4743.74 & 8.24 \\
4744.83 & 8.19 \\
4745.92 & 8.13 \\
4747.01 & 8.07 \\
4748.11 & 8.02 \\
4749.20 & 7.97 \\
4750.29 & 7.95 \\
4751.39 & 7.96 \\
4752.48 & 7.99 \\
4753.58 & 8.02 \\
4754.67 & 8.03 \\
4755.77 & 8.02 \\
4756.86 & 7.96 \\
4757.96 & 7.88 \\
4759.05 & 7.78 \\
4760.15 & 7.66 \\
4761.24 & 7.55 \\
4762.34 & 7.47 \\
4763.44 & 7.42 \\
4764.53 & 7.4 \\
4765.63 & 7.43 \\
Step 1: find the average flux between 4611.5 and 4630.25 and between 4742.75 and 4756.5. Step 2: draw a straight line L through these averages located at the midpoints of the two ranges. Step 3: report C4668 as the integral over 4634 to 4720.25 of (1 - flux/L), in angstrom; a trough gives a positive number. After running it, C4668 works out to 7.8 angstrom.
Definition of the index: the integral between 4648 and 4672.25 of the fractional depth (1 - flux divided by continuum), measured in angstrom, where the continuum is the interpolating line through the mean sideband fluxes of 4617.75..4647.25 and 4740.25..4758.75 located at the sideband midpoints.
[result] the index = 1.6 angstrom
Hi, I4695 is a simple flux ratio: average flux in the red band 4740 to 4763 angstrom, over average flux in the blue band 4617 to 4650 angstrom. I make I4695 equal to 1.1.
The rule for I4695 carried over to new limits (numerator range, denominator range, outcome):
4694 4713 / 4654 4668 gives 1.03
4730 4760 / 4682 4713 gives 1.14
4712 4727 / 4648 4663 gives 1.06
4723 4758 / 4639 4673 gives 1.16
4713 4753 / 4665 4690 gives 1.14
